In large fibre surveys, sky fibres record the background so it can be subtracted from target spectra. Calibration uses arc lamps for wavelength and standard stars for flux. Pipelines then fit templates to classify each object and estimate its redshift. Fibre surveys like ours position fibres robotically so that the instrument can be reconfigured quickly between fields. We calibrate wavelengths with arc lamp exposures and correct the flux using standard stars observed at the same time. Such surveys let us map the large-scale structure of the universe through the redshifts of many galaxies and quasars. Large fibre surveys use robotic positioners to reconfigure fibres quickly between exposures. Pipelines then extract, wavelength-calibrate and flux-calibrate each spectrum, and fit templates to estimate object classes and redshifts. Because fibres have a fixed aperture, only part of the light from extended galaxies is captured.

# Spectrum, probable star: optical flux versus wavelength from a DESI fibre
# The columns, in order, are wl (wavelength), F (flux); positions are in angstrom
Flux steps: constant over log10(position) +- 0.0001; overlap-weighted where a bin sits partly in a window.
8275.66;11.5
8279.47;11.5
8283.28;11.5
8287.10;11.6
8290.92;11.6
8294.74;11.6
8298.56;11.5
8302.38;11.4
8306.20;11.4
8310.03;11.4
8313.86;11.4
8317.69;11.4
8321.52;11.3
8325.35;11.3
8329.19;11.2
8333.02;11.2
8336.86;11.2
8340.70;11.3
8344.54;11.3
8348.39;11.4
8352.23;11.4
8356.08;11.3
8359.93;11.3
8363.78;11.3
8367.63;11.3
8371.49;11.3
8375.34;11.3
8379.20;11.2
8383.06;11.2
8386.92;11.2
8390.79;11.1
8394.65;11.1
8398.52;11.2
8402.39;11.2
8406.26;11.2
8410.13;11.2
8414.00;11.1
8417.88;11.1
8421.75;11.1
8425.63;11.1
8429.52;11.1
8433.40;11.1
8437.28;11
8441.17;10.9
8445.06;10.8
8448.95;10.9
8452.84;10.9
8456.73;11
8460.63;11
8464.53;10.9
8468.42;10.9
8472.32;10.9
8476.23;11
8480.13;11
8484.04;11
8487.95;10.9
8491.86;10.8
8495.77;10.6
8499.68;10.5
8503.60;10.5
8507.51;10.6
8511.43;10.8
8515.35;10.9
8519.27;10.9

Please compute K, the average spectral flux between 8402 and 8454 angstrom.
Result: 11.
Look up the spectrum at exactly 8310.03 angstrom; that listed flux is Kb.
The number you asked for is 11.4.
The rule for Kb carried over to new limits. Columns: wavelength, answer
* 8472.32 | 10.9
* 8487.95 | 10.9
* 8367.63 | 11.3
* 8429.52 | 11.1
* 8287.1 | 11.6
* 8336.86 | 11.2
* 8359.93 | 11.3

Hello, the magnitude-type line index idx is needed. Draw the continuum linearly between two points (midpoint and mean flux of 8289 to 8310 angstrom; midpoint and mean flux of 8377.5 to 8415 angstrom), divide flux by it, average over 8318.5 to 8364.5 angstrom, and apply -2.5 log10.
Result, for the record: 0.01 mag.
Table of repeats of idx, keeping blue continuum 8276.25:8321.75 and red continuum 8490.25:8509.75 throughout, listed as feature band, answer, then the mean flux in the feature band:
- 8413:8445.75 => -0.01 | 11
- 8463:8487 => -0.02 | 10.9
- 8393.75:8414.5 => -0.02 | 11.2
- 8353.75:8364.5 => -0.01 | 11.3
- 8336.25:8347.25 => 0.00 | 11.3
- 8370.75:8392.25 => -0.01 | 11.2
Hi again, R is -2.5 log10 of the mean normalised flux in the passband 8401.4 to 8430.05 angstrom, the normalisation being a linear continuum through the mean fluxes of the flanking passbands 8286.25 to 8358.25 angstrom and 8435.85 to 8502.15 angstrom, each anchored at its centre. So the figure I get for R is -0.01 mag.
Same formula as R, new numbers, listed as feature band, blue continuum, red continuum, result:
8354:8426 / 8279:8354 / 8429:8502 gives -0.01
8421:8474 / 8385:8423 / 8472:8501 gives 0.00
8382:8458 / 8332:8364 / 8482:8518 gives 0.00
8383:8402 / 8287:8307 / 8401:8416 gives 0.01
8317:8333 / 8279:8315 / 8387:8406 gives 0.01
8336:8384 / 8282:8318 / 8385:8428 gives 0.00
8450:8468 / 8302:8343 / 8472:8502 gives 0.00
